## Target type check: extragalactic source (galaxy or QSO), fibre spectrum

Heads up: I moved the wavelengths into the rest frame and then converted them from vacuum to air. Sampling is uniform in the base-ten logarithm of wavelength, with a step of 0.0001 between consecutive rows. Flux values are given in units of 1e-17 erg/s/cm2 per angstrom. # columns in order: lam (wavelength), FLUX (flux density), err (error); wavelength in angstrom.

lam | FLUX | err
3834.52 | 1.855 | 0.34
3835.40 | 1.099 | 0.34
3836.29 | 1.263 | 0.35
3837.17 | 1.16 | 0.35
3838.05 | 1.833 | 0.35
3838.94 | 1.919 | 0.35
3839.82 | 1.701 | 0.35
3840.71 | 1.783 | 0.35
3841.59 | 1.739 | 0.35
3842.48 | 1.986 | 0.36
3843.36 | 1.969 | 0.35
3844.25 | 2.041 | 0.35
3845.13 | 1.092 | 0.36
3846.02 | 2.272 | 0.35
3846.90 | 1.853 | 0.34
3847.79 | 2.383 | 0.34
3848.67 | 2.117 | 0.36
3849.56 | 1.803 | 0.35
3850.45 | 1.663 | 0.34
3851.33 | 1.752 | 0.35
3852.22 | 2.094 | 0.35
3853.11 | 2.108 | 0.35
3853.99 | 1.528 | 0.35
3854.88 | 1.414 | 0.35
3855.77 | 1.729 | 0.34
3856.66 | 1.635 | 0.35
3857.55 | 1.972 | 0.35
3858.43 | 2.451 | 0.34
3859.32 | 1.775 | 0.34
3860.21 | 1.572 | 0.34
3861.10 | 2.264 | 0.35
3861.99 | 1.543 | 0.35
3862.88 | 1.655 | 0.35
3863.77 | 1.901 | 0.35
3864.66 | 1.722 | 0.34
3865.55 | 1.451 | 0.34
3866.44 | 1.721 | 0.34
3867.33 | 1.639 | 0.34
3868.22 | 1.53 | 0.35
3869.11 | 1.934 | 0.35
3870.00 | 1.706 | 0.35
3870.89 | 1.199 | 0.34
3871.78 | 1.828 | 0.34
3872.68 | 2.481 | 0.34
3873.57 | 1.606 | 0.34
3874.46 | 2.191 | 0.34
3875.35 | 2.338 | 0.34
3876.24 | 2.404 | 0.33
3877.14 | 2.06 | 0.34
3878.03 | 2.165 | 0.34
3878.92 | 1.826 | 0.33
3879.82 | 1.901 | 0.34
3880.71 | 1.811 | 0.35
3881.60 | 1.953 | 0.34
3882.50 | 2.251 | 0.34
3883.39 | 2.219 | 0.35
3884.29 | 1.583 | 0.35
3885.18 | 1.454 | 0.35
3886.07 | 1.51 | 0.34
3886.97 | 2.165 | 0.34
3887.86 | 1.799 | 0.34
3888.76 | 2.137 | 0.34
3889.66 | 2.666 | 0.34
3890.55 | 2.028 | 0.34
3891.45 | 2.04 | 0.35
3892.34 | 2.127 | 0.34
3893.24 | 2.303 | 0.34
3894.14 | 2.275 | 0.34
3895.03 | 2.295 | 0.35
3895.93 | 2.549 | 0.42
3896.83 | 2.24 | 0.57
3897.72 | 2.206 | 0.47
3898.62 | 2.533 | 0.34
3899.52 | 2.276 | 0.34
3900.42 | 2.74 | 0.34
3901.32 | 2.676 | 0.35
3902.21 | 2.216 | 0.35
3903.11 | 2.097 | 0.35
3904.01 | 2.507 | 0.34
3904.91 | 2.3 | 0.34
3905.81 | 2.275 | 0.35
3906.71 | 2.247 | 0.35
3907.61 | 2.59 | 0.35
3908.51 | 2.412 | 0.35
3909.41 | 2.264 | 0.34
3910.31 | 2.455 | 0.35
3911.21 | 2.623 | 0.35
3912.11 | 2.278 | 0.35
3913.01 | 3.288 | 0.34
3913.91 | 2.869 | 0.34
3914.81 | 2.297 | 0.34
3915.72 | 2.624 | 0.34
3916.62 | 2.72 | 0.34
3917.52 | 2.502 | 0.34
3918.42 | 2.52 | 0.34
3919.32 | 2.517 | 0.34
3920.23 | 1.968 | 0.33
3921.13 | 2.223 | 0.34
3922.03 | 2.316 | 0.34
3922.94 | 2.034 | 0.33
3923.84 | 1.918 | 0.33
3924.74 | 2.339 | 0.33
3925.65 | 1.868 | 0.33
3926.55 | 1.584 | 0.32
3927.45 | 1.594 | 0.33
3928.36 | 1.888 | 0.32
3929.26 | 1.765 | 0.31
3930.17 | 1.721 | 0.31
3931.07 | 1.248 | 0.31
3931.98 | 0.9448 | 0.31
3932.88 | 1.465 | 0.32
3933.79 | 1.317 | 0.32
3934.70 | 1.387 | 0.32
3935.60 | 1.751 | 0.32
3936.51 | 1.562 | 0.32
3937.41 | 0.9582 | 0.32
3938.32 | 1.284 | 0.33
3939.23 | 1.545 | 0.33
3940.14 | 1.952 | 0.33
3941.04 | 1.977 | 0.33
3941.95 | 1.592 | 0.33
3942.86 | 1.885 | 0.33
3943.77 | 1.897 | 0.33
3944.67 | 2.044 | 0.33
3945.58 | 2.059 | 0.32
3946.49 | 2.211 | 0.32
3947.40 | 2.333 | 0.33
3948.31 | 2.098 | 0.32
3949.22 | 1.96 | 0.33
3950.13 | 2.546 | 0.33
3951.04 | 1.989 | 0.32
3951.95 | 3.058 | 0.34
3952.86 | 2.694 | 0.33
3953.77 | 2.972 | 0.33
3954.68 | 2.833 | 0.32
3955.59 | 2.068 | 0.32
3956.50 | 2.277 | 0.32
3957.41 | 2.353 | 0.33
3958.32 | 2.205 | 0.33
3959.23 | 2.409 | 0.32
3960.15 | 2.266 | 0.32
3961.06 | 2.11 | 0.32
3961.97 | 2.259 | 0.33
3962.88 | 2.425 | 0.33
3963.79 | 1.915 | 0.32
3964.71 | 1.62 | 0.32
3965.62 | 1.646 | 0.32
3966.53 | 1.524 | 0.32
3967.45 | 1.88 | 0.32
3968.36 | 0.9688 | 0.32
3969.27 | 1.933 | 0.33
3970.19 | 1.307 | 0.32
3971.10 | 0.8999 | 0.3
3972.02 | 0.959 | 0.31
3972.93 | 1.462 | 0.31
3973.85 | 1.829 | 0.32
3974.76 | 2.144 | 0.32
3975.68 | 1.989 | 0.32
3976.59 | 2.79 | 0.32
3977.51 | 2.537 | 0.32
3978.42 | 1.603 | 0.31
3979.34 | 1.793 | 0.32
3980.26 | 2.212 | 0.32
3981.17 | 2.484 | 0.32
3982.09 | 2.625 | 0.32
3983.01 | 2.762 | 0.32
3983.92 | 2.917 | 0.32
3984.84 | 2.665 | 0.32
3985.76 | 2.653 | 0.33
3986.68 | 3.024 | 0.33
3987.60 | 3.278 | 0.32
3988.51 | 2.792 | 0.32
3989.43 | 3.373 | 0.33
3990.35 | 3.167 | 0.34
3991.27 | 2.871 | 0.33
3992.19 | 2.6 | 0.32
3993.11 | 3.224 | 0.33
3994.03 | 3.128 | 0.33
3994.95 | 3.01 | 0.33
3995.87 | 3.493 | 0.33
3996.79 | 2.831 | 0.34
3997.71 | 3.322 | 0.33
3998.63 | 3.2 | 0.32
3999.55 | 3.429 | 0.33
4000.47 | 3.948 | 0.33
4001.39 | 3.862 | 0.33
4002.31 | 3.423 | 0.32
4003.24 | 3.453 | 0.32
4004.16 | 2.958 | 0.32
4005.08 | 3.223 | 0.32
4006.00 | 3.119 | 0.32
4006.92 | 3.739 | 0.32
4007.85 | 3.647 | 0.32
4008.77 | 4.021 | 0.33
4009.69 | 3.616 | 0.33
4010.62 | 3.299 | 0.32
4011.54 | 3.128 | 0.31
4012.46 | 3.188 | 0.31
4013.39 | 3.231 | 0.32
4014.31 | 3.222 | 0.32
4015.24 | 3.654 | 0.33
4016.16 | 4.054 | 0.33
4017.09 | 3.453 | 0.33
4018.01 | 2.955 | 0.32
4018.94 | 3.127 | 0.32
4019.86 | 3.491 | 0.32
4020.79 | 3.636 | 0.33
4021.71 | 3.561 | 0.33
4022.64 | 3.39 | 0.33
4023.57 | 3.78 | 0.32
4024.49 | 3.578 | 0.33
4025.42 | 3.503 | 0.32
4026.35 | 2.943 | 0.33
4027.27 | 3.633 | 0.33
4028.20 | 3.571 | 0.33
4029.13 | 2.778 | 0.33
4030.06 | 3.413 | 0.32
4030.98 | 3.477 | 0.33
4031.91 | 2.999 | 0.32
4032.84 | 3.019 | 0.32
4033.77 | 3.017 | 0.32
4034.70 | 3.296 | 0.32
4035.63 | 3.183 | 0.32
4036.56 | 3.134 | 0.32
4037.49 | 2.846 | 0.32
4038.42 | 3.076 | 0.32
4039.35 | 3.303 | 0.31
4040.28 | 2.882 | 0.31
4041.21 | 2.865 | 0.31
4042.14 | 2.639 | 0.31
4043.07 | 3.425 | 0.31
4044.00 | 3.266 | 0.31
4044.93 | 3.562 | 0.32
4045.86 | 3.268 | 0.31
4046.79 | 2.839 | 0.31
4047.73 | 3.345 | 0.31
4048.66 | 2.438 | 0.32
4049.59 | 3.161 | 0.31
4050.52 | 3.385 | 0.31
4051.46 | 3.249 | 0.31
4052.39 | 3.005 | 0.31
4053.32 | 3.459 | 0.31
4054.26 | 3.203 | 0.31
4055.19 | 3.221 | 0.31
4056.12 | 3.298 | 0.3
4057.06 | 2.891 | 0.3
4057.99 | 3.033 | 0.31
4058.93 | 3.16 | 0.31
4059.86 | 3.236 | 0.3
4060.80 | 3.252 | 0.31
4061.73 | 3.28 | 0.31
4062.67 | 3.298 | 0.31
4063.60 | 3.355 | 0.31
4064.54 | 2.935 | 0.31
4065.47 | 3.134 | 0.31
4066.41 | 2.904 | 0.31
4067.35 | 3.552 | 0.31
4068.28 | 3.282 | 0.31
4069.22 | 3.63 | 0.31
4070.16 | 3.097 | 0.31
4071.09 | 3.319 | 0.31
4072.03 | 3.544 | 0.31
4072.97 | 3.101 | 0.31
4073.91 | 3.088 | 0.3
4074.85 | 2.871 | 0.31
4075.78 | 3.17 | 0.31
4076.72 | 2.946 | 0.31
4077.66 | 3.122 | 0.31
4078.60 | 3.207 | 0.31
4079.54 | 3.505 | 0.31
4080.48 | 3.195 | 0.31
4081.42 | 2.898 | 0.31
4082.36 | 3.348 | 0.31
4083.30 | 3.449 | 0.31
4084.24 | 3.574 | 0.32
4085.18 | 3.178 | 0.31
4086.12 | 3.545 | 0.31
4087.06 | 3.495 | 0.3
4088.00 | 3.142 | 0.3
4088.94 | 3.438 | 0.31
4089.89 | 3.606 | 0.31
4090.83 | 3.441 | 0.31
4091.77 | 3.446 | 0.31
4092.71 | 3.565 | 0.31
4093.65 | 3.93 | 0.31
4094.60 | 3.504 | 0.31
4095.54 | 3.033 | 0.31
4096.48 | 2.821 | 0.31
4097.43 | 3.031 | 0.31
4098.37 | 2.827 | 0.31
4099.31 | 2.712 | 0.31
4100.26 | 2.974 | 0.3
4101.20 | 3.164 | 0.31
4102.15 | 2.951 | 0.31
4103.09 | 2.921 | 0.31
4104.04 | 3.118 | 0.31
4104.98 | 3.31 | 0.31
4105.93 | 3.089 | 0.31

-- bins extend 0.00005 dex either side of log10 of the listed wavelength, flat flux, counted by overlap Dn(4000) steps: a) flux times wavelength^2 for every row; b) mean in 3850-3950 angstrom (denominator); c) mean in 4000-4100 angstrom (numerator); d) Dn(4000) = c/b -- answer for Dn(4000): 1.8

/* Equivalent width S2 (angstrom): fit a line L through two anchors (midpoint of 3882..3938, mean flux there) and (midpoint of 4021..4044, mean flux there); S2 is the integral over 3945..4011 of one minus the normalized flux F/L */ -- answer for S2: 4.3 angstrom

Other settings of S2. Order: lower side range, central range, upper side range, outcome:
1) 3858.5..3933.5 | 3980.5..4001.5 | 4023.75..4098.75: -2.4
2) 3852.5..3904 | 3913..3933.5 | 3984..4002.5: 3.1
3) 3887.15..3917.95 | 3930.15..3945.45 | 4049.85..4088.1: 6.0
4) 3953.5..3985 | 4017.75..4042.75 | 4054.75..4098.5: -4.5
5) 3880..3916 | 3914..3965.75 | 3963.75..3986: 1.6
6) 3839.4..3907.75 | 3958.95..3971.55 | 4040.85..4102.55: 3.8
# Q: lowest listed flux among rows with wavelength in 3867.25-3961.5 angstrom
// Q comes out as 0.9448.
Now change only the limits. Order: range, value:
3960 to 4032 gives 0.8999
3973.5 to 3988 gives 1.603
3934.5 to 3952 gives 0.9582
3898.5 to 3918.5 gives 2.097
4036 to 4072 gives 2.438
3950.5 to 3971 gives 0.9688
